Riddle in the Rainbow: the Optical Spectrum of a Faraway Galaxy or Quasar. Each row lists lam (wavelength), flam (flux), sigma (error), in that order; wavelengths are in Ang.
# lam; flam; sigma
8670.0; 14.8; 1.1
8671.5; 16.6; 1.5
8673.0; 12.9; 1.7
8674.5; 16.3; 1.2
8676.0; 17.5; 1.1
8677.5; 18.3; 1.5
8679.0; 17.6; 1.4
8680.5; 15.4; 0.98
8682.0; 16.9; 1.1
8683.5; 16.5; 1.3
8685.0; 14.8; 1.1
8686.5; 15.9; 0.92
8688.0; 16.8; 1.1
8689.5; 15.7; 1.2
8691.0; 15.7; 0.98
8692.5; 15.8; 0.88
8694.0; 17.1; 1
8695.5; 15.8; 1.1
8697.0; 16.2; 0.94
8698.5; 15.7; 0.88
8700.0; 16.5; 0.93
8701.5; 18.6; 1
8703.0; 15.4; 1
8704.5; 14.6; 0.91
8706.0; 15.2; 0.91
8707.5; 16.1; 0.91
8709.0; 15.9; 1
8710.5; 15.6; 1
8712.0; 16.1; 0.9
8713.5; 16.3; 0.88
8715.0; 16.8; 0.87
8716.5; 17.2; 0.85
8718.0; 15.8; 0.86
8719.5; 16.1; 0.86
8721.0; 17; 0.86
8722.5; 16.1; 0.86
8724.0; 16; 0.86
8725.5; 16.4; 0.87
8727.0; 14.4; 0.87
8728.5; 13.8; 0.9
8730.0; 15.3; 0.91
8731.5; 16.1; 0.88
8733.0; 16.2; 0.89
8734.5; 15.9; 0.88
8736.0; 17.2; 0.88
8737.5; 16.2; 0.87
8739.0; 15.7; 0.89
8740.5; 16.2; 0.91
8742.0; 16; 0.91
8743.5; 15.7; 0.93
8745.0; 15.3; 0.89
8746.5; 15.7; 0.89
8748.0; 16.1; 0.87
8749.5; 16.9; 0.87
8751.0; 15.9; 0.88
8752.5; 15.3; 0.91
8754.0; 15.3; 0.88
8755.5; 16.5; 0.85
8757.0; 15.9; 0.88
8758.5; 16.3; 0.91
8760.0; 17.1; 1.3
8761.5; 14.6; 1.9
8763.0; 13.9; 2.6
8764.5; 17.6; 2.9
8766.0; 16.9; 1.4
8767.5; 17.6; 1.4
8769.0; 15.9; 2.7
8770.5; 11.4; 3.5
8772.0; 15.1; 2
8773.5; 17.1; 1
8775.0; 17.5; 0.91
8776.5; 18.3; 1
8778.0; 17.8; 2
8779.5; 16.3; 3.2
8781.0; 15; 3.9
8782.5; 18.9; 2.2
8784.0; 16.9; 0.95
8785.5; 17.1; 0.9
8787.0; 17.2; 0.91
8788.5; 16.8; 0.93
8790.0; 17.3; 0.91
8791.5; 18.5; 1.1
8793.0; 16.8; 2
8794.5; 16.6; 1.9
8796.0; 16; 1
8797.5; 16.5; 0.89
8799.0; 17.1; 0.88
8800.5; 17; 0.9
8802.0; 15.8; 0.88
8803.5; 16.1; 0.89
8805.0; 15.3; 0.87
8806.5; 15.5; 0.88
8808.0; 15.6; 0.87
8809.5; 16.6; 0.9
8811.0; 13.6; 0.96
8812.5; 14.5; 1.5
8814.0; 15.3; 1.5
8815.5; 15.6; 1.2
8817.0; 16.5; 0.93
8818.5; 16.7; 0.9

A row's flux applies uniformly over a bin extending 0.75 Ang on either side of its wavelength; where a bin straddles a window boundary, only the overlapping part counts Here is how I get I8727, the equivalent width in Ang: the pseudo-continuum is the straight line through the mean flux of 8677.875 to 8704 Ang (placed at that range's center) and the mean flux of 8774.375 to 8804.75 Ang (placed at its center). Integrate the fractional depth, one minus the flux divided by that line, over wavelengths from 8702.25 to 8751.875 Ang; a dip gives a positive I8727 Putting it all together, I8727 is 1.8 Ang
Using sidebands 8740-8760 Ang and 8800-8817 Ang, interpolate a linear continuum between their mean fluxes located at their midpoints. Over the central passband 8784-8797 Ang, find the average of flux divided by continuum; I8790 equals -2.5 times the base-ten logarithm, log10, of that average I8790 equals -0.09 mag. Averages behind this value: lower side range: 16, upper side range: 15.6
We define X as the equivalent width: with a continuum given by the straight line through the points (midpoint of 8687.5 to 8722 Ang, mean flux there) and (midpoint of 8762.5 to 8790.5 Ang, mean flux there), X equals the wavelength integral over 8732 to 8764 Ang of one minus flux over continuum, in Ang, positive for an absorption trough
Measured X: 0.97 Ang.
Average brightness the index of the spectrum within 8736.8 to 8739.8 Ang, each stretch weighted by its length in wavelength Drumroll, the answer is 15.9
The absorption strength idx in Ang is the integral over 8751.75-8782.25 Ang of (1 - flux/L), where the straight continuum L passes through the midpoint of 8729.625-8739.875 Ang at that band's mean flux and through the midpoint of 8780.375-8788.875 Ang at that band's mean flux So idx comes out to 1.1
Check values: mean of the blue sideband 16.1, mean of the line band 16.1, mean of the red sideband 17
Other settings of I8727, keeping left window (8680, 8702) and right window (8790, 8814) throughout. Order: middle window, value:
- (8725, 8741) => 0.4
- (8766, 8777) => 0.0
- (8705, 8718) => 0.1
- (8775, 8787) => -0.8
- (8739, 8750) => 0.1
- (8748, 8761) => 0.0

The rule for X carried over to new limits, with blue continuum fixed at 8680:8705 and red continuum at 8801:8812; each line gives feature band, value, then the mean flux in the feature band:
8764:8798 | -2.4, 16.7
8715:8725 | -0.3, 16.4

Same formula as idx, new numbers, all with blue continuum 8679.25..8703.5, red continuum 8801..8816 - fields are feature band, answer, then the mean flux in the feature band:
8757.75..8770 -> -0.3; 16.1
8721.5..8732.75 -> 0.3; 15.5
